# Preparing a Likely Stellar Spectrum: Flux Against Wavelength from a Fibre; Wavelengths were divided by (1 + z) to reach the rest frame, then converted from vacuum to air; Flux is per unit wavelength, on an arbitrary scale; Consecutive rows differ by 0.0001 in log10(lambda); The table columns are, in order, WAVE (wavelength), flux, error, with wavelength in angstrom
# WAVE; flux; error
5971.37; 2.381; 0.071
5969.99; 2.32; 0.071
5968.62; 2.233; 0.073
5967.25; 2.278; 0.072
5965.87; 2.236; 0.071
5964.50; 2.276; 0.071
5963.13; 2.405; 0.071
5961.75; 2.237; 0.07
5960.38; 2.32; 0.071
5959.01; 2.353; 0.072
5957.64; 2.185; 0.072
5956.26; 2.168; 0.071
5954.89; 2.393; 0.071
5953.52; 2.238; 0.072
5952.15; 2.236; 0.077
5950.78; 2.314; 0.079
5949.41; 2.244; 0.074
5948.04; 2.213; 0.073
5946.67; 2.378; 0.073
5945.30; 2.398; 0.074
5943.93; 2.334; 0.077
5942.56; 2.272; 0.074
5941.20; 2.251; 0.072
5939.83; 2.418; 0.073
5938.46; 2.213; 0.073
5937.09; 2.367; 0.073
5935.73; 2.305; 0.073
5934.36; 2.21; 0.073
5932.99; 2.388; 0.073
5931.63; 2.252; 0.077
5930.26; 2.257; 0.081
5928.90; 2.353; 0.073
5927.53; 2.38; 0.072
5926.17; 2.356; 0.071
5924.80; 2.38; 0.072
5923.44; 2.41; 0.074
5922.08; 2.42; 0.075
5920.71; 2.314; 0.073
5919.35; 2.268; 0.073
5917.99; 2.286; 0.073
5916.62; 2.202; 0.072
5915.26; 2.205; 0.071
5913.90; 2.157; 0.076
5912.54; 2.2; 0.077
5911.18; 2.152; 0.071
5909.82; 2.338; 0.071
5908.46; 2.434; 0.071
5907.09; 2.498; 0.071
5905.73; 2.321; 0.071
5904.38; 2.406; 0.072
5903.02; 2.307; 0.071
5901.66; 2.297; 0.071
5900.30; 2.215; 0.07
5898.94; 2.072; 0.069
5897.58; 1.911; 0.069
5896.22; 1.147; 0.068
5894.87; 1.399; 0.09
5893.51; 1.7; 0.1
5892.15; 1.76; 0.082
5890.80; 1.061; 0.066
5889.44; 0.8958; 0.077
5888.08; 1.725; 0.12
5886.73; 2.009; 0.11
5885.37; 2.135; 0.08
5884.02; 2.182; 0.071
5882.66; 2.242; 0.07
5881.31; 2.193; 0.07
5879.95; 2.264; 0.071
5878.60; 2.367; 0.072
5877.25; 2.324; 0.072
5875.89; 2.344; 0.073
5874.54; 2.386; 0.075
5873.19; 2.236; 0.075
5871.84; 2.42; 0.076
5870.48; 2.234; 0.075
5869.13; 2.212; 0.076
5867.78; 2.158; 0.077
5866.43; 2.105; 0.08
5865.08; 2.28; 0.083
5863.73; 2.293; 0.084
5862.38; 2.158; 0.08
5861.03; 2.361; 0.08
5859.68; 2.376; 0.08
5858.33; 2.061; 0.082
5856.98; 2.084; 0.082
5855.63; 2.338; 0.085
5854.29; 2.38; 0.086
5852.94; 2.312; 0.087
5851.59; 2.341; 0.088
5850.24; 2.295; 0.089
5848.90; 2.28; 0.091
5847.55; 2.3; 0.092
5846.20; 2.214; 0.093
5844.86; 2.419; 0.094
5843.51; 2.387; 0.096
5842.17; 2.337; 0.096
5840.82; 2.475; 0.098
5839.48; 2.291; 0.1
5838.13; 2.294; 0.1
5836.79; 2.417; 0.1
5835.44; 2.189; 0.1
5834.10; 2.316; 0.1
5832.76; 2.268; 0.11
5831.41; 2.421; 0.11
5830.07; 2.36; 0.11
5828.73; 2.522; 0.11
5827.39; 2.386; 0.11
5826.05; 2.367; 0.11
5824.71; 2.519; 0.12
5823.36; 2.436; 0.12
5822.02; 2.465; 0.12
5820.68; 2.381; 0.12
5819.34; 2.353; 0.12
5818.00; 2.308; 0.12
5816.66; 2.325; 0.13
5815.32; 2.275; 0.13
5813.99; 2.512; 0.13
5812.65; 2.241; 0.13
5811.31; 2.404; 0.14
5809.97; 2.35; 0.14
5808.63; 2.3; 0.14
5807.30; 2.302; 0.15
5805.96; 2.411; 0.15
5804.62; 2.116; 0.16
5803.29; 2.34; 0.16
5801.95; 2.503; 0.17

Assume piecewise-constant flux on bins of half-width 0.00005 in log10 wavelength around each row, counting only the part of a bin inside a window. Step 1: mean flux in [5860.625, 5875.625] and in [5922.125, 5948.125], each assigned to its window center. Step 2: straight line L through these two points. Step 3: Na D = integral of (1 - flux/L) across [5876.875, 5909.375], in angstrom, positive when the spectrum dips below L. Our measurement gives 4.1 angstrom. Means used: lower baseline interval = 2.26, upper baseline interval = 2.33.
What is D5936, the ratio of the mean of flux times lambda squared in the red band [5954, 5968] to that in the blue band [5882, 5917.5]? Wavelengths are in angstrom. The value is 1.2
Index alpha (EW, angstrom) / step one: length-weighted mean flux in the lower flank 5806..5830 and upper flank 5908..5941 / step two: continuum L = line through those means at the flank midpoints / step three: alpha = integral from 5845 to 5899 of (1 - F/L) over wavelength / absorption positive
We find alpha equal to 5.8 angstrom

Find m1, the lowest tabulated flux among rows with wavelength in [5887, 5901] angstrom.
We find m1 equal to 0.8958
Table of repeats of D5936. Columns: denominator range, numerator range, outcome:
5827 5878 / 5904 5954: 1.03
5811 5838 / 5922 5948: 1.02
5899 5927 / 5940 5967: 1.01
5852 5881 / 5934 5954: 1.04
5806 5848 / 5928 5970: 1.01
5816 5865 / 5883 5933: 0.92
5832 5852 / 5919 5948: 1.03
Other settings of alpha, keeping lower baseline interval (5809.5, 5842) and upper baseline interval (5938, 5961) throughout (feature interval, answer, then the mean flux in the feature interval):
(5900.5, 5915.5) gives 0.10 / 2.3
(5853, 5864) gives 0.42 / 2.26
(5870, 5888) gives 0.74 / 2.24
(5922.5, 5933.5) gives -0.21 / 2.35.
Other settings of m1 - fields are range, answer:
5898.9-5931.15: 2.072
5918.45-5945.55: 2.21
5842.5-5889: 1.725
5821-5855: 2.189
